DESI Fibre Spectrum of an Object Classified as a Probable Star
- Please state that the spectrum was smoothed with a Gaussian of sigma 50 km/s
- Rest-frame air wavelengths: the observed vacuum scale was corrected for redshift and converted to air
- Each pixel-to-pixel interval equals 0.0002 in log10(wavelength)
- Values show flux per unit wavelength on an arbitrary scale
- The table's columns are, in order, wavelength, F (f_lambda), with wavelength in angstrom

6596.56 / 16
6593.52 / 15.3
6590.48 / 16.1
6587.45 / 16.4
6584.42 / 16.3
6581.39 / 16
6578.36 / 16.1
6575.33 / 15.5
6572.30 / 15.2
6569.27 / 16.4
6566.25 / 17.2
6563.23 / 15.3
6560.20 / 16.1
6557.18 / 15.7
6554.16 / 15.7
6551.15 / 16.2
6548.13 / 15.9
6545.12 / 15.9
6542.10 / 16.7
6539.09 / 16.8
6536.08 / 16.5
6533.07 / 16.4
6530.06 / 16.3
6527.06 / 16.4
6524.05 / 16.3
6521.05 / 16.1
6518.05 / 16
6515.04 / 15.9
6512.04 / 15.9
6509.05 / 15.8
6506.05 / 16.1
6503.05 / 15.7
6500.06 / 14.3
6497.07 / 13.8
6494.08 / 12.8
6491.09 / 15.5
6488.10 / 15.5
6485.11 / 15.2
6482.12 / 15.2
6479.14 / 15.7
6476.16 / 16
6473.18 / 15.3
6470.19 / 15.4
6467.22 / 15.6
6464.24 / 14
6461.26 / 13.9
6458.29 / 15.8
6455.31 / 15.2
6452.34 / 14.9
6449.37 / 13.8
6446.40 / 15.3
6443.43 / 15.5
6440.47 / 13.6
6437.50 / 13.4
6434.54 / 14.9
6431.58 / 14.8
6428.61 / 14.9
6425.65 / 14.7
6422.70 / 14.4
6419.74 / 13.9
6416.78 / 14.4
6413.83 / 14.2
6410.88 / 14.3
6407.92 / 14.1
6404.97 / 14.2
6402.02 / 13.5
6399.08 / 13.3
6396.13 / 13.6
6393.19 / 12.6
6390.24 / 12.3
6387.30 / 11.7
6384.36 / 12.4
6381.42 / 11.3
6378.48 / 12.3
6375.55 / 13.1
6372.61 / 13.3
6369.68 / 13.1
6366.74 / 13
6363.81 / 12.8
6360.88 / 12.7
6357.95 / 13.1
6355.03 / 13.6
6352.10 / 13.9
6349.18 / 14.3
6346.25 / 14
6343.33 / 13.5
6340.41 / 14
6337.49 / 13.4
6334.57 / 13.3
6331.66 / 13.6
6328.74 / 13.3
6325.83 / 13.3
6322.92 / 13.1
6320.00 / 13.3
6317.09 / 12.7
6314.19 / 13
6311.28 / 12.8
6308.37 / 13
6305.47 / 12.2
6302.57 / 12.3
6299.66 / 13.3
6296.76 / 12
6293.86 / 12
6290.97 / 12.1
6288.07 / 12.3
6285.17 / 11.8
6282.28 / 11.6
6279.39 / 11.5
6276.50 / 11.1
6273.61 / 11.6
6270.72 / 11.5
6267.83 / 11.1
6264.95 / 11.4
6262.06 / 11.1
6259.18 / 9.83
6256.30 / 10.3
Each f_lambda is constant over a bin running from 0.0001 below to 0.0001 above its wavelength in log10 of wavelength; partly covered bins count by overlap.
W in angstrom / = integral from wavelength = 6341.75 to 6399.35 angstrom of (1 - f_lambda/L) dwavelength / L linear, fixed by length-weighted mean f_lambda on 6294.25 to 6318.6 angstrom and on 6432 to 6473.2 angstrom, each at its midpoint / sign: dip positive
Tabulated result 2.4 angstrom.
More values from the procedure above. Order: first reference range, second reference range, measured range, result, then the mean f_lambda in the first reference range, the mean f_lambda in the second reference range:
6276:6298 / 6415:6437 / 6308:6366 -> -2.5 angstrom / 11.8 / 14.5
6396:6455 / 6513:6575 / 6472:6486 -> -0.3 angstrom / 14.3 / 16.1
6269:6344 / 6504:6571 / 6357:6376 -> 0.7 angstrom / 12.6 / 16.2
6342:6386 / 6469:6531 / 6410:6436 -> -0.7 angstrom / 13.1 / 15.5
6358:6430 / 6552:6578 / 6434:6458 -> -0.9 angstrom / 13.3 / 15.9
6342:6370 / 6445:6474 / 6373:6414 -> 2.7 angstrom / 13.4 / 14.9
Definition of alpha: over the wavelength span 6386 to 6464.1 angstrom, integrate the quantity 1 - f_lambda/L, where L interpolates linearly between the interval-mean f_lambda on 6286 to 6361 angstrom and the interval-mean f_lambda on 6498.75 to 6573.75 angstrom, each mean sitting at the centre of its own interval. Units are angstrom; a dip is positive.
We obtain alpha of 2.0 angstrom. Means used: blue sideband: 13.1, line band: 14.1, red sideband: 16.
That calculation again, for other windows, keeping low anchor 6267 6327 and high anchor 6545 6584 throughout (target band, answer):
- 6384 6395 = 1.0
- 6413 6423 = -0.2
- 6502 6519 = -0.8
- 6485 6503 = 0.5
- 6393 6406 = 0.2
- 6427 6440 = -0.3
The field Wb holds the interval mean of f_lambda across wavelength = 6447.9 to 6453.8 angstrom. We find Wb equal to 14.4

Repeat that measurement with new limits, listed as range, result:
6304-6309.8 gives 12.6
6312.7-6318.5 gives 12.9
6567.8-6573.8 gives 15.8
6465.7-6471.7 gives 15.5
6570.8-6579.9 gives 15.6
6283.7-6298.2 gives 12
